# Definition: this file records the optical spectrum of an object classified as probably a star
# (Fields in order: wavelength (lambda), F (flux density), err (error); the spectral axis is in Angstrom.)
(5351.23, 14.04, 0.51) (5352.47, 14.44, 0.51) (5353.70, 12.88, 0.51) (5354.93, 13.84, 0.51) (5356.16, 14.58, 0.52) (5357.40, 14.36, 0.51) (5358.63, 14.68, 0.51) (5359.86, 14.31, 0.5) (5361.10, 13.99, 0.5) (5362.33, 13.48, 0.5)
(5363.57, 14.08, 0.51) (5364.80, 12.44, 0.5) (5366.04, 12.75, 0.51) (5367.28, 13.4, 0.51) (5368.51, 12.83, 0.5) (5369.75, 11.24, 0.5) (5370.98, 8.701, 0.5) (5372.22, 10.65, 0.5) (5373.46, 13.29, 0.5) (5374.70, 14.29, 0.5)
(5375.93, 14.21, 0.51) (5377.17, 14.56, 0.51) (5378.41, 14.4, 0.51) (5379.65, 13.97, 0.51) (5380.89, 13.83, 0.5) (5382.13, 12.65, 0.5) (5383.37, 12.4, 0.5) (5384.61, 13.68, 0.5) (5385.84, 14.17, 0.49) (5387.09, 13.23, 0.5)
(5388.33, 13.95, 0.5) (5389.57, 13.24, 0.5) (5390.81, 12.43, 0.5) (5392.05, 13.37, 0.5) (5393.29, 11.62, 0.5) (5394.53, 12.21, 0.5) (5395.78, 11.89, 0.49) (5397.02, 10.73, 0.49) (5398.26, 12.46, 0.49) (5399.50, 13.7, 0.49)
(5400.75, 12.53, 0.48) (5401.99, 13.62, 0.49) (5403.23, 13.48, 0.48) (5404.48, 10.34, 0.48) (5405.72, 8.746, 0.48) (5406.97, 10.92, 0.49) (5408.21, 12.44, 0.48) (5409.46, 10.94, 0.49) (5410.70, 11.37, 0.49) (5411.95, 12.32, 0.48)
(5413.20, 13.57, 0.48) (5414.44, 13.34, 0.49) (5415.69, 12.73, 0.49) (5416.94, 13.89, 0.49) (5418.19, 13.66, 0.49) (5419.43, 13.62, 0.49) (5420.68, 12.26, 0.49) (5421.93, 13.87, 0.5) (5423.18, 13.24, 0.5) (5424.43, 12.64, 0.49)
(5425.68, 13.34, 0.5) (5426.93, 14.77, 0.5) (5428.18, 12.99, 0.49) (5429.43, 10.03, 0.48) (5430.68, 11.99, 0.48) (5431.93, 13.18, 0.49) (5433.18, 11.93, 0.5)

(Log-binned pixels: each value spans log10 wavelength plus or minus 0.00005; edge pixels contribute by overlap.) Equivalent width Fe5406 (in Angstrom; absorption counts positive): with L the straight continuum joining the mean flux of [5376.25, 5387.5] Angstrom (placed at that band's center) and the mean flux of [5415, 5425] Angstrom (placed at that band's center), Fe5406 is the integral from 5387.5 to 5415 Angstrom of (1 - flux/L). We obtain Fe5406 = 2.47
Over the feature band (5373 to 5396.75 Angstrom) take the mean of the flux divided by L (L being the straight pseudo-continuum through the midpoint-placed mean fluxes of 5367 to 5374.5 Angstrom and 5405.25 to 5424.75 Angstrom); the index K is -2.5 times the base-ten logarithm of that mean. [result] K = -0.11 mag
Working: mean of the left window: 11.8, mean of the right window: 12.5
